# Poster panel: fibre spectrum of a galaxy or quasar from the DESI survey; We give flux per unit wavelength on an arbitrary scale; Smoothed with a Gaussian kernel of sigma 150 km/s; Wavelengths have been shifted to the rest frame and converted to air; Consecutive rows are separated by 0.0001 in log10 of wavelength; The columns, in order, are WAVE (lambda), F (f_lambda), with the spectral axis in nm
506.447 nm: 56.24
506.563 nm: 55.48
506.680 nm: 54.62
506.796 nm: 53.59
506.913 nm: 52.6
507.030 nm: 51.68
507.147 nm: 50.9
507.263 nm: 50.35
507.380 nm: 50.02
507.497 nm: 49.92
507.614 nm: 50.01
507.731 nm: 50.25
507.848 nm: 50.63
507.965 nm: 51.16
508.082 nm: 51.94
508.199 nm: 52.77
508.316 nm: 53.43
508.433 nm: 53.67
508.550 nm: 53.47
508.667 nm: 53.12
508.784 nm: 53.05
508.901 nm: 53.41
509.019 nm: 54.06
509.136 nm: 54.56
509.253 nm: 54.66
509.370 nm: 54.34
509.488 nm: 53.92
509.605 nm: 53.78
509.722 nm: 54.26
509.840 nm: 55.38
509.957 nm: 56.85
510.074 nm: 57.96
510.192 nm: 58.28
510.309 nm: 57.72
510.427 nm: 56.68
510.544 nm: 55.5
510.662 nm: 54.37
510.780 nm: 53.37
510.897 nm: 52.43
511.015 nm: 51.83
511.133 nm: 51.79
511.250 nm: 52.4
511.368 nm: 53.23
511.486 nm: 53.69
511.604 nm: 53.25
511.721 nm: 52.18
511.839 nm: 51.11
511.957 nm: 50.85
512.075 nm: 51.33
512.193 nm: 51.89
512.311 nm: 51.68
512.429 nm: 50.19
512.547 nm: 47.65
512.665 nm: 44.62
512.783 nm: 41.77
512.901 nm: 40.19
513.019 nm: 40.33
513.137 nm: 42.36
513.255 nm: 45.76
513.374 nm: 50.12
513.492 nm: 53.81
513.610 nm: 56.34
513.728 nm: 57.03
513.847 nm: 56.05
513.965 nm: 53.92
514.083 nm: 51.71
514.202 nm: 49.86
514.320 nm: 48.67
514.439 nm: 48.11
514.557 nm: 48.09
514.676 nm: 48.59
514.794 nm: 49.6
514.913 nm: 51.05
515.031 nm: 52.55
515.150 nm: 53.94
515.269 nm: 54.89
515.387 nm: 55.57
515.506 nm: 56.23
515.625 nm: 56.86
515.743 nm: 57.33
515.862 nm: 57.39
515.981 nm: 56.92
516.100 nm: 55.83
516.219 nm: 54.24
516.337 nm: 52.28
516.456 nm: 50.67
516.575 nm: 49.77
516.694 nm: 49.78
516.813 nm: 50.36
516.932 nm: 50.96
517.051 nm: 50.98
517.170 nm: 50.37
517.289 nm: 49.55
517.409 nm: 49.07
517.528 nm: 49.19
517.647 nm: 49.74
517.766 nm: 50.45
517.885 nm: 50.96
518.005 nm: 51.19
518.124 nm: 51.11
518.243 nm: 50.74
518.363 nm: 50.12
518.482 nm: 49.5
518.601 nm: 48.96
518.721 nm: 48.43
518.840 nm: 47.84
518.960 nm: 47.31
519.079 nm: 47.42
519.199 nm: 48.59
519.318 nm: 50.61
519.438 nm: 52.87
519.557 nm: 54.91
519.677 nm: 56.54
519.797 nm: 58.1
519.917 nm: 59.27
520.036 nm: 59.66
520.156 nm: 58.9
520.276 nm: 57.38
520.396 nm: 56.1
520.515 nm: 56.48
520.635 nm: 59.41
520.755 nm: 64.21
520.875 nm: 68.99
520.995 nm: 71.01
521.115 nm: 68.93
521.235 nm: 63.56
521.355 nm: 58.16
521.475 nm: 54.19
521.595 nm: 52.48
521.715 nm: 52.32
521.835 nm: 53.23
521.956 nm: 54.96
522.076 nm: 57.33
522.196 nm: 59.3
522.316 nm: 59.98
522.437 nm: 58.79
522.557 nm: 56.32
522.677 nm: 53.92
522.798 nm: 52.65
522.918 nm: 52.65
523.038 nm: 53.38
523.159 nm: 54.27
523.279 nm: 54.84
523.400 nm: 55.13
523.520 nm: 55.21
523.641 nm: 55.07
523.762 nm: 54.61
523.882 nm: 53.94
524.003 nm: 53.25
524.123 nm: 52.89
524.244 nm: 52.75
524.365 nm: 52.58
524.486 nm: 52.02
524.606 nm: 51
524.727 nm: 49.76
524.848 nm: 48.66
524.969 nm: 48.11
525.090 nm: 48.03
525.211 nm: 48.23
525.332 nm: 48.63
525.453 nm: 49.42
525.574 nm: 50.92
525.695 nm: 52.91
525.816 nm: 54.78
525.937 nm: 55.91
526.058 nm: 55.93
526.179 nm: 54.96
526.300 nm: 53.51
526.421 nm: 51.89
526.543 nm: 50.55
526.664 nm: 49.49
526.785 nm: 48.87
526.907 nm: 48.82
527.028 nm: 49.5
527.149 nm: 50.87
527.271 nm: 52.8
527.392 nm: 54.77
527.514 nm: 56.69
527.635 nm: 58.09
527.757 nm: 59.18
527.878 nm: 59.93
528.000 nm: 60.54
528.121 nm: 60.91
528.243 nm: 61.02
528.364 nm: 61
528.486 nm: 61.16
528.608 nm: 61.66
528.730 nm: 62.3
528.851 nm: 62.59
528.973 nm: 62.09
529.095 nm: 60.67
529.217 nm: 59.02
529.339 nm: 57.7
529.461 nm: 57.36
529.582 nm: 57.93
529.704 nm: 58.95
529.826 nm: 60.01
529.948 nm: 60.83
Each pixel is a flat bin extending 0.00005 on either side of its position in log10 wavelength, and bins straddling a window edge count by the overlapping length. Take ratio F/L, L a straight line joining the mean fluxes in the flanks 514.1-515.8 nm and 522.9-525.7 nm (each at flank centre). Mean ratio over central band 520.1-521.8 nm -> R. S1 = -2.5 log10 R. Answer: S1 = -0.16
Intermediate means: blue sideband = 52.2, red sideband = 52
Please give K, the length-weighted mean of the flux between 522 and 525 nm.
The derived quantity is 54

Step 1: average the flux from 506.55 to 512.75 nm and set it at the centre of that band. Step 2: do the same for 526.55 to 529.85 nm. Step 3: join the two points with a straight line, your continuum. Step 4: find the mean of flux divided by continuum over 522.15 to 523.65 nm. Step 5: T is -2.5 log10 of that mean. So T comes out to 0.01 mag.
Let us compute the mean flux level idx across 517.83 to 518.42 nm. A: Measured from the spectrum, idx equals 50.8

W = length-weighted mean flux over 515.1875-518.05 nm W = 52.5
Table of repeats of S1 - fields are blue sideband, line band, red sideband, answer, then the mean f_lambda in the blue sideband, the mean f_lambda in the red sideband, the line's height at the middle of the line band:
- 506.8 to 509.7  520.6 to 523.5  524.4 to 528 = -0.11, 52.4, 52.4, 52.4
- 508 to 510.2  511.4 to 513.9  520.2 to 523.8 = 0.11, 54.2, 57.5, 55.1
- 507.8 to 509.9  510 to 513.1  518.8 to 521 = 0.06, 53.4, 56.3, 54.2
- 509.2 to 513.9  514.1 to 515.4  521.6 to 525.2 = 0.03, 52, 53.6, 52.4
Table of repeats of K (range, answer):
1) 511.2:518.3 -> 51.1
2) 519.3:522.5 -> 58.5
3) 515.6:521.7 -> 54.2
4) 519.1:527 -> 54.7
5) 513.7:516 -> 53.1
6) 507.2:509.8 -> 52.6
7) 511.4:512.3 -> 52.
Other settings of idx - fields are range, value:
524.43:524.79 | 51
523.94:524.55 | 52.7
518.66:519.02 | 47.8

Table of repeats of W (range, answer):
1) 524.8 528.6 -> 53.9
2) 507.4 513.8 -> 52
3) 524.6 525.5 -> 48.8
